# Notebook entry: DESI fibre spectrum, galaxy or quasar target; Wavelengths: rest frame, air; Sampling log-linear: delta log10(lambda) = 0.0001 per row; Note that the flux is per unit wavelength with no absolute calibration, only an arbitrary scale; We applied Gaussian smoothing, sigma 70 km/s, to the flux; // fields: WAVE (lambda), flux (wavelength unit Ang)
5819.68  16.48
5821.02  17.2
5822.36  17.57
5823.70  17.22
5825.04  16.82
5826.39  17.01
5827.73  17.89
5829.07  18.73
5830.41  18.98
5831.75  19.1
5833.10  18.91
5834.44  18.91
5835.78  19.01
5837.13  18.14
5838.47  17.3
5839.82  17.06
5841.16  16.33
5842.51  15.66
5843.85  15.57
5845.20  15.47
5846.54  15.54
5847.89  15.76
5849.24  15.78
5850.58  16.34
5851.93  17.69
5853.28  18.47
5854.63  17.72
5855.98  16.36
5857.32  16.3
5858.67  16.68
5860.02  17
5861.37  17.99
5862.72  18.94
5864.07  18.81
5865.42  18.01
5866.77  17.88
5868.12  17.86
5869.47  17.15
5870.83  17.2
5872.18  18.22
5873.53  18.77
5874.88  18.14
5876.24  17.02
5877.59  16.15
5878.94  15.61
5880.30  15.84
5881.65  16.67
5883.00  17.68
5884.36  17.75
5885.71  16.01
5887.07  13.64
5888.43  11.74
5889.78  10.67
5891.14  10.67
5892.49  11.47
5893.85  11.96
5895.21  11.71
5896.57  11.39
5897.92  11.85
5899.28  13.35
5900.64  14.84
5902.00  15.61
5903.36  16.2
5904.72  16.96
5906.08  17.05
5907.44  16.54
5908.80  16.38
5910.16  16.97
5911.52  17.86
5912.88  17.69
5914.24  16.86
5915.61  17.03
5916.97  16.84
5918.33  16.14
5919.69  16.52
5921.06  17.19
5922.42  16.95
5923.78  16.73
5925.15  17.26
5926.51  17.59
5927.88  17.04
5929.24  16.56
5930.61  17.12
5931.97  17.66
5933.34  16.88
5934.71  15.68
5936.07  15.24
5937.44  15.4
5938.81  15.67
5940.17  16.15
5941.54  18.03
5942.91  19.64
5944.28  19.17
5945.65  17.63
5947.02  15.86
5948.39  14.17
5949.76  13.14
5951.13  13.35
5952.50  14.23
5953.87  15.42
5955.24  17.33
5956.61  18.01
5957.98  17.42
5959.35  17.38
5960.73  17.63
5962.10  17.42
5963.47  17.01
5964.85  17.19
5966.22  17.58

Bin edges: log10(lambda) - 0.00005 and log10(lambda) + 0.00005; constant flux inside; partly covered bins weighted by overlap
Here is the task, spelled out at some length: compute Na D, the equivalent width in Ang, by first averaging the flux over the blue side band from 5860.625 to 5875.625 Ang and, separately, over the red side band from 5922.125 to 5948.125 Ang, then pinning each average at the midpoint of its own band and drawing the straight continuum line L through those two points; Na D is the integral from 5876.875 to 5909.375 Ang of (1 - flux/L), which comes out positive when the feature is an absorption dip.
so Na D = 5.8 Ang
